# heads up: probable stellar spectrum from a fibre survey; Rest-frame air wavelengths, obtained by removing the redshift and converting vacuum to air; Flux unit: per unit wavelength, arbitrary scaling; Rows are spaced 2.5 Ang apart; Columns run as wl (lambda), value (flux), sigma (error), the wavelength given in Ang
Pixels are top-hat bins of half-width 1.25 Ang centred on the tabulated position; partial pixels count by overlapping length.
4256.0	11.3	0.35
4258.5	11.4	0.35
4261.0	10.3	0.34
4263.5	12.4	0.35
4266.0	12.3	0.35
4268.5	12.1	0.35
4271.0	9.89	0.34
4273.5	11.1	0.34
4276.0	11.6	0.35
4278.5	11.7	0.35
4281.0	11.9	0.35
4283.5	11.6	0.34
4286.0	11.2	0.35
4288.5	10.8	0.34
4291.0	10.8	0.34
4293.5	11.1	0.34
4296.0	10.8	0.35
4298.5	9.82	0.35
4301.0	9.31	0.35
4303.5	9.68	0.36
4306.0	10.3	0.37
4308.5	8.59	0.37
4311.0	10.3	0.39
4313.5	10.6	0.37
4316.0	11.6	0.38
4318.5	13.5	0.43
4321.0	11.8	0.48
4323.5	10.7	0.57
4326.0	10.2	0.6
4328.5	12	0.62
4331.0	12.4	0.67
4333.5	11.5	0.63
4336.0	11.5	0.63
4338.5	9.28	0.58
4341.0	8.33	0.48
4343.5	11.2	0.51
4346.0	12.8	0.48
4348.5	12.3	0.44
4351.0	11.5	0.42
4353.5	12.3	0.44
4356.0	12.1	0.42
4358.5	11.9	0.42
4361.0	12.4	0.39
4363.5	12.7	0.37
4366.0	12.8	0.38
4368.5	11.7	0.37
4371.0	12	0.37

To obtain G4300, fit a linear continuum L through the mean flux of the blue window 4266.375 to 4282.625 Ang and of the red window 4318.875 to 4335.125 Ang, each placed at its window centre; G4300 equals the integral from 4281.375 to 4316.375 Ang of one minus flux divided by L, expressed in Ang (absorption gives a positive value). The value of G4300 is 3.1 Ang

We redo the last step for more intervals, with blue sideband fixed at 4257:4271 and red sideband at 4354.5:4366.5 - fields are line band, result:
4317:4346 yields 2.1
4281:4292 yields 0.5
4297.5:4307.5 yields 1.8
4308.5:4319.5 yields 0.8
